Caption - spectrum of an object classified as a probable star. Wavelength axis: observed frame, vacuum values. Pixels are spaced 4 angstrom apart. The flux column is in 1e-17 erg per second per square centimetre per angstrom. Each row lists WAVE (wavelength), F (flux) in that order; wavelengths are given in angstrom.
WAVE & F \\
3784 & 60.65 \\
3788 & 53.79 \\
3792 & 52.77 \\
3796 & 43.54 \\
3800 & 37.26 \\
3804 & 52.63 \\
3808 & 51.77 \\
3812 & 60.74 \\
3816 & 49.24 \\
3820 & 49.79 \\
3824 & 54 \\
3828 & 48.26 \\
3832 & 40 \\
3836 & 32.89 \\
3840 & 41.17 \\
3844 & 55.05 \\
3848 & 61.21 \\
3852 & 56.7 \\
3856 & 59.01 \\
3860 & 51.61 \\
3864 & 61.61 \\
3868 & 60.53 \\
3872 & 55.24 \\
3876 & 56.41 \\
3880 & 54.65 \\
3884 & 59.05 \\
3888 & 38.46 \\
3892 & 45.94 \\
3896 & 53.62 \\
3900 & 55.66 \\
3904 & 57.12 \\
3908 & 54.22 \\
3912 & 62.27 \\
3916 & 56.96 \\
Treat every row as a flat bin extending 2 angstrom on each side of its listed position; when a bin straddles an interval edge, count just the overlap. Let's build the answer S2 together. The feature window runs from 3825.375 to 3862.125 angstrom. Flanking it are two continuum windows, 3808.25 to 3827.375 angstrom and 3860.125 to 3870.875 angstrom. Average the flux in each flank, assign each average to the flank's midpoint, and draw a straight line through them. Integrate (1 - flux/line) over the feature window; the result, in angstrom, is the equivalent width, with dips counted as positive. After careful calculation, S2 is 4.3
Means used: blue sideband 52.9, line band 49.7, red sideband 58.9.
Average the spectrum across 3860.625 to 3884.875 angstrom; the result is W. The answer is 57.5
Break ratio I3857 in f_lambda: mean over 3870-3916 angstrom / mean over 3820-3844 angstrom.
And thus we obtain 1.2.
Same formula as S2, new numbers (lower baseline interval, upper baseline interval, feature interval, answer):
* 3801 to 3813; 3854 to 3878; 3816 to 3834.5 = 2.3 angstrom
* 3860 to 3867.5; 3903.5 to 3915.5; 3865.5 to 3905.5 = 3.2 angstrom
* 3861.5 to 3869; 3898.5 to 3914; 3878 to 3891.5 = 2.0 angstrom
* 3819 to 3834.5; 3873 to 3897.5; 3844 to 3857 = -2.5 angstrom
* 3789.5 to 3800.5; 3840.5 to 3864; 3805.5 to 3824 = -1.3 angstrom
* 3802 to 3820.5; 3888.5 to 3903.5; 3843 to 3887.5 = -4.3 angstrom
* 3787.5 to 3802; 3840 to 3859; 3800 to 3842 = 2.5 angstrom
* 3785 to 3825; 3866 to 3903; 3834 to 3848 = 1.7 angstrom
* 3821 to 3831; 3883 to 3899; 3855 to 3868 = -2.2 angstrom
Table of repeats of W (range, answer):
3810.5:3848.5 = 48.6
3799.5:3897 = 51.7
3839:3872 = 56.3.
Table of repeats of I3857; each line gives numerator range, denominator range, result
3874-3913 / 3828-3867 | 1.05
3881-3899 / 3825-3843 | 1.18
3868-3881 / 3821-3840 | 1.28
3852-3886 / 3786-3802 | 1.22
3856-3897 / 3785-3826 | 1.06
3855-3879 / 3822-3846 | 1.27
